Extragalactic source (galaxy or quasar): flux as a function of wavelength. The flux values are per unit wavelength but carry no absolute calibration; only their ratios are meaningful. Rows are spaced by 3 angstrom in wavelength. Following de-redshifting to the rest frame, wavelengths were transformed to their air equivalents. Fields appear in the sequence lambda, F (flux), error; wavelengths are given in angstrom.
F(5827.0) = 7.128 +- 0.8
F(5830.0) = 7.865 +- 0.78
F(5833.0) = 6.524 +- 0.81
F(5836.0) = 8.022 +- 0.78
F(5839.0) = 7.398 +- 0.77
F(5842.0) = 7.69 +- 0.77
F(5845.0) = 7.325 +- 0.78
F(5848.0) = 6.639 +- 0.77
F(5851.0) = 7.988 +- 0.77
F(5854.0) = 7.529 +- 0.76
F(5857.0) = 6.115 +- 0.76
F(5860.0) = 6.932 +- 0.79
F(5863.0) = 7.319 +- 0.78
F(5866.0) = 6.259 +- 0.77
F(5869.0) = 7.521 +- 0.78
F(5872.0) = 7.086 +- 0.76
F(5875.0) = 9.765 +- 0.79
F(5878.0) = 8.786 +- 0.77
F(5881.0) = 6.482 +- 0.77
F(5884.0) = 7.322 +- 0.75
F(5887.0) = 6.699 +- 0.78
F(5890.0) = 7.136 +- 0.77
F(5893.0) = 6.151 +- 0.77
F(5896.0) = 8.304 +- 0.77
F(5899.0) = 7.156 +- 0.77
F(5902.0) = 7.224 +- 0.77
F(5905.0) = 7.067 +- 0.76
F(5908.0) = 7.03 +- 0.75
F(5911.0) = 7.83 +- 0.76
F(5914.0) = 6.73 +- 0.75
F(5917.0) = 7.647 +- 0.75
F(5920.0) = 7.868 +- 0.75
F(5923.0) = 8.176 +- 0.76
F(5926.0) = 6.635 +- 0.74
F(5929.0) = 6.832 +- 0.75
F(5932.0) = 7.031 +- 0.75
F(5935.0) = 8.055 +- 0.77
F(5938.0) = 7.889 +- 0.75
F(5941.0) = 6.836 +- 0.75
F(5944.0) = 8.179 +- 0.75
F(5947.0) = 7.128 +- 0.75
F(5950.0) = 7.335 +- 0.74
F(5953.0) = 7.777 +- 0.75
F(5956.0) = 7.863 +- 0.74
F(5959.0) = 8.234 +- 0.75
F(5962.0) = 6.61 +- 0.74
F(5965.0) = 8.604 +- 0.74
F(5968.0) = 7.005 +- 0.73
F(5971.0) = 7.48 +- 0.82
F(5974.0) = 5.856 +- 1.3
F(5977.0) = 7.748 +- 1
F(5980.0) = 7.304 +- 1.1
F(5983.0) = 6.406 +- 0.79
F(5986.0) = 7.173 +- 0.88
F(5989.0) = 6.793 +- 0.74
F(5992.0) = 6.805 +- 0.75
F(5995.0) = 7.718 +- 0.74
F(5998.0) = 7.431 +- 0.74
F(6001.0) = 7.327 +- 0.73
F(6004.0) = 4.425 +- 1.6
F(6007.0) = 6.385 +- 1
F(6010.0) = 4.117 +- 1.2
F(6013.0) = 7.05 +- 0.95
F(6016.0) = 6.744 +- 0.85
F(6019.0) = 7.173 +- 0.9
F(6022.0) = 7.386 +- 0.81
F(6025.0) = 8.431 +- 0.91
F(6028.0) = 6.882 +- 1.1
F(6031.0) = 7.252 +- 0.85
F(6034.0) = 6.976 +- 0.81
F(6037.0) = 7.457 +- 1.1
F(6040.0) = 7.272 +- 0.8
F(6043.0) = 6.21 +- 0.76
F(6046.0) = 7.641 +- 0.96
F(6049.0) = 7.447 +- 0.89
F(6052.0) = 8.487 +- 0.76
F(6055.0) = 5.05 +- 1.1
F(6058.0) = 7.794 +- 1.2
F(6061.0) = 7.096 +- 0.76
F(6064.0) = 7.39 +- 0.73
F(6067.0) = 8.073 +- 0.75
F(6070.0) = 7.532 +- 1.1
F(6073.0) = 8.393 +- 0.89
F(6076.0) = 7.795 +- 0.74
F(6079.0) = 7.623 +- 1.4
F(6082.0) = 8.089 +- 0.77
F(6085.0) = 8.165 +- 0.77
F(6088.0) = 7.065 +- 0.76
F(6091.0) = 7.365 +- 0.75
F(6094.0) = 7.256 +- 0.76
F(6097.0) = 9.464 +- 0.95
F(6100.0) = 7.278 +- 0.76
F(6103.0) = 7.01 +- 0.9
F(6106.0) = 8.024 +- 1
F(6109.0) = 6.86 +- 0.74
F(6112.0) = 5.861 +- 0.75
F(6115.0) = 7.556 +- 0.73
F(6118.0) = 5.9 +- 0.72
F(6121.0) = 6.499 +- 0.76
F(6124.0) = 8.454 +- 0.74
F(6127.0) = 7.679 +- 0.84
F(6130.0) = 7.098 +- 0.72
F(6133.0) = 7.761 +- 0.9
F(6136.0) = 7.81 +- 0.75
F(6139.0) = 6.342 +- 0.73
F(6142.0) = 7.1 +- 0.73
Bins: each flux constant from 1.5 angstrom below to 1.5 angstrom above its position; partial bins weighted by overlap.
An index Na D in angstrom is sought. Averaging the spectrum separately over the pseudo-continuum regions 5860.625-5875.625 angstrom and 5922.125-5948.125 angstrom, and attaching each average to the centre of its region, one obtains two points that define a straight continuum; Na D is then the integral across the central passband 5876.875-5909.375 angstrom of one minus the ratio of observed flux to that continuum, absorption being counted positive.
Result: 1.0 angstrom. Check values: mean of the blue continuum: 7.42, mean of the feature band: 7.2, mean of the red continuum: 7.4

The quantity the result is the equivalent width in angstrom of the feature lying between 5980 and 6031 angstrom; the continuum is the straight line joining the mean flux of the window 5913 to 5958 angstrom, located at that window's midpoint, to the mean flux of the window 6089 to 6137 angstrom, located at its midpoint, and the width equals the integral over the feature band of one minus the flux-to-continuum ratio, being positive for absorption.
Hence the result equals 4.4 angstrom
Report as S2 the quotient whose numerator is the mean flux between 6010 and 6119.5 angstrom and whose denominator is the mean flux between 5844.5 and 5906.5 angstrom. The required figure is 1.0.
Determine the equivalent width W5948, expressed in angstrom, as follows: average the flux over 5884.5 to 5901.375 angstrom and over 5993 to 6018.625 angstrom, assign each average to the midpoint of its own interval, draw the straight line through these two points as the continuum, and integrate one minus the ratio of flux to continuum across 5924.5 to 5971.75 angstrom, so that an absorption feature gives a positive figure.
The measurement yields -4.8 angstrom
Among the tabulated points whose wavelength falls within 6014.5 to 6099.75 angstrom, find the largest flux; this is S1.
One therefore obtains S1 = 9.464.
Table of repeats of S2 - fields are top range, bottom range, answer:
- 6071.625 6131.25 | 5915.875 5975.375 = 1.00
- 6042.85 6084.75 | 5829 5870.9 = 1.04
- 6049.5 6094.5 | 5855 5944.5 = 1.03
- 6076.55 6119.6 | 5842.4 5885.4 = 1.00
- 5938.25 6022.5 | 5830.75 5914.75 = 0.96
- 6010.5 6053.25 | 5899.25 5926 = 0.98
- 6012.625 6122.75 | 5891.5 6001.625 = 1.00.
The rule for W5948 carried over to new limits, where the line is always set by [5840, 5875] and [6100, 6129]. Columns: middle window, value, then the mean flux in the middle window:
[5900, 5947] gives -1.2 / 7.39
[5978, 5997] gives 0.3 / 7.06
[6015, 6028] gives -0.4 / 7.4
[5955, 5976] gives -0.6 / 7.38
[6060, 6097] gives -3.2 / 7.73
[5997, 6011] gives 2.4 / 5.95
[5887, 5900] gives 0.2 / 7.13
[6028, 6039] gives -0.1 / 7.18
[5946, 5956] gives -0.4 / 7.5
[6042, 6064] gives 0.0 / 7.14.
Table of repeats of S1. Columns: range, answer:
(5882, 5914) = 8.304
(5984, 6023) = 7.718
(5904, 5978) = 8.604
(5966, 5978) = 7.748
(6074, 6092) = 8.165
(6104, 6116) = 8.024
